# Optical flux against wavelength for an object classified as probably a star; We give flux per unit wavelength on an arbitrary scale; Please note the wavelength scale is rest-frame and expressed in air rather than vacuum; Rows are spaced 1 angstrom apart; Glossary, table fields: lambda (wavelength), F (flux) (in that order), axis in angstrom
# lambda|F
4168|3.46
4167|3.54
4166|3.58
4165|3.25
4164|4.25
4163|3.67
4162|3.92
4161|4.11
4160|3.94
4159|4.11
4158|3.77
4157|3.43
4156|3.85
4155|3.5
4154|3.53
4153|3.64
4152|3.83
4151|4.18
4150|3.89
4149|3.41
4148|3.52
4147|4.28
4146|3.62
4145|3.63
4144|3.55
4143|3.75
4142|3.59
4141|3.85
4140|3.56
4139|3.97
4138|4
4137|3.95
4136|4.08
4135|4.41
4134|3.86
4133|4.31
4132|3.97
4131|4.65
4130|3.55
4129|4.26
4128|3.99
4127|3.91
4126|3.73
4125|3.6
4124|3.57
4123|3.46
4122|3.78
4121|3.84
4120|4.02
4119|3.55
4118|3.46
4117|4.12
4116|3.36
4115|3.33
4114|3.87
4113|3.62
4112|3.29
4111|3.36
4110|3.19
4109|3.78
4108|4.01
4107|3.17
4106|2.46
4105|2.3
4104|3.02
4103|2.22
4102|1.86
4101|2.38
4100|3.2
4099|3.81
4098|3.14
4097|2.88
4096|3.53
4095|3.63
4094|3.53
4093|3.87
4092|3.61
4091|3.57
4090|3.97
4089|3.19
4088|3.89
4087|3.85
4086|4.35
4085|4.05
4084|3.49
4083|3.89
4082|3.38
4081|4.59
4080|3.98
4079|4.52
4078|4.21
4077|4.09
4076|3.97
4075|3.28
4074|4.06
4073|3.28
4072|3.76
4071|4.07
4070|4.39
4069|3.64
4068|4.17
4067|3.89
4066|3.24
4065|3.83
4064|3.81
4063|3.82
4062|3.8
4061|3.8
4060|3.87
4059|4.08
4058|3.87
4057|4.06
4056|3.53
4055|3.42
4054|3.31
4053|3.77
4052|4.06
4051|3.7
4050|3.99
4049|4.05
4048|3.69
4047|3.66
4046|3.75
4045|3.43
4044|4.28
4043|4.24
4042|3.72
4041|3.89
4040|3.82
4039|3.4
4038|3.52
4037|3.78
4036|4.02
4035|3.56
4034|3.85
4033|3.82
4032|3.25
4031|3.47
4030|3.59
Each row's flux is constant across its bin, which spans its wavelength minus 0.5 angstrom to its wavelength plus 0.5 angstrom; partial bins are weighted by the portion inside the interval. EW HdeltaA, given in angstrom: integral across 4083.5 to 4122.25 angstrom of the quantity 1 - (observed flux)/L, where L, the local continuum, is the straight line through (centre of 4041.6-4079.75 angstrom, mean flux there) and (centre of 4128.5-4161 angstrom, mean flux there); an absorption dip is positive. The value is 4.3 angstrom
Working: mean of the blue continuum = 3.85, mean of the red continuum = 3.86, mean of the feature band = 3.42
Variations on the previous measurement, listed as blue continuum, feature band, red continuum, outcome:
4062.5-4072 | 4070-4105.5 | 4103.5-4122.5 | 1.2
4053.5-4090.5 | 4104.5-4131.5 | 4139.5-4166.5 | 1.4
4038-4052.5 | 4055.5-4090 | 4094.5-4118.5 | -3.2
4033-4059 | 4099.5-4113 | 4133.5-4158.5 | 2.9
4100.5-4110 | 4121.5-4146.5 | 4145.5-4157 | -3.5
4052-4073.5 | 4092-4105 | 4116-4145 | 2.5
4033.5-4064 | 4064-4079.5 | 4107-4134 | -0.5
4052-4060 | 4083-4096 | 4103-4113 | -1.5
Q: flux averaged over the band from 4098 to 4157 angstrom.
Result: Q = 3.61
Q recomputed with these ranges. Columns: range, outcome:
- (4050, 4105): 3.66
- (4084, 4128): 3.46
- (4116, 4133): 3.84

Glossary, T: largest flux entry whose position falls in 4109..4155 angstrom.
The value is 4.65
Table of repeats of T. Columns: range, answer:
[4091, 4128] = 4.12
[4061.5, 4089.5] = 4.59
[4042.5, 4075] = 4.39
